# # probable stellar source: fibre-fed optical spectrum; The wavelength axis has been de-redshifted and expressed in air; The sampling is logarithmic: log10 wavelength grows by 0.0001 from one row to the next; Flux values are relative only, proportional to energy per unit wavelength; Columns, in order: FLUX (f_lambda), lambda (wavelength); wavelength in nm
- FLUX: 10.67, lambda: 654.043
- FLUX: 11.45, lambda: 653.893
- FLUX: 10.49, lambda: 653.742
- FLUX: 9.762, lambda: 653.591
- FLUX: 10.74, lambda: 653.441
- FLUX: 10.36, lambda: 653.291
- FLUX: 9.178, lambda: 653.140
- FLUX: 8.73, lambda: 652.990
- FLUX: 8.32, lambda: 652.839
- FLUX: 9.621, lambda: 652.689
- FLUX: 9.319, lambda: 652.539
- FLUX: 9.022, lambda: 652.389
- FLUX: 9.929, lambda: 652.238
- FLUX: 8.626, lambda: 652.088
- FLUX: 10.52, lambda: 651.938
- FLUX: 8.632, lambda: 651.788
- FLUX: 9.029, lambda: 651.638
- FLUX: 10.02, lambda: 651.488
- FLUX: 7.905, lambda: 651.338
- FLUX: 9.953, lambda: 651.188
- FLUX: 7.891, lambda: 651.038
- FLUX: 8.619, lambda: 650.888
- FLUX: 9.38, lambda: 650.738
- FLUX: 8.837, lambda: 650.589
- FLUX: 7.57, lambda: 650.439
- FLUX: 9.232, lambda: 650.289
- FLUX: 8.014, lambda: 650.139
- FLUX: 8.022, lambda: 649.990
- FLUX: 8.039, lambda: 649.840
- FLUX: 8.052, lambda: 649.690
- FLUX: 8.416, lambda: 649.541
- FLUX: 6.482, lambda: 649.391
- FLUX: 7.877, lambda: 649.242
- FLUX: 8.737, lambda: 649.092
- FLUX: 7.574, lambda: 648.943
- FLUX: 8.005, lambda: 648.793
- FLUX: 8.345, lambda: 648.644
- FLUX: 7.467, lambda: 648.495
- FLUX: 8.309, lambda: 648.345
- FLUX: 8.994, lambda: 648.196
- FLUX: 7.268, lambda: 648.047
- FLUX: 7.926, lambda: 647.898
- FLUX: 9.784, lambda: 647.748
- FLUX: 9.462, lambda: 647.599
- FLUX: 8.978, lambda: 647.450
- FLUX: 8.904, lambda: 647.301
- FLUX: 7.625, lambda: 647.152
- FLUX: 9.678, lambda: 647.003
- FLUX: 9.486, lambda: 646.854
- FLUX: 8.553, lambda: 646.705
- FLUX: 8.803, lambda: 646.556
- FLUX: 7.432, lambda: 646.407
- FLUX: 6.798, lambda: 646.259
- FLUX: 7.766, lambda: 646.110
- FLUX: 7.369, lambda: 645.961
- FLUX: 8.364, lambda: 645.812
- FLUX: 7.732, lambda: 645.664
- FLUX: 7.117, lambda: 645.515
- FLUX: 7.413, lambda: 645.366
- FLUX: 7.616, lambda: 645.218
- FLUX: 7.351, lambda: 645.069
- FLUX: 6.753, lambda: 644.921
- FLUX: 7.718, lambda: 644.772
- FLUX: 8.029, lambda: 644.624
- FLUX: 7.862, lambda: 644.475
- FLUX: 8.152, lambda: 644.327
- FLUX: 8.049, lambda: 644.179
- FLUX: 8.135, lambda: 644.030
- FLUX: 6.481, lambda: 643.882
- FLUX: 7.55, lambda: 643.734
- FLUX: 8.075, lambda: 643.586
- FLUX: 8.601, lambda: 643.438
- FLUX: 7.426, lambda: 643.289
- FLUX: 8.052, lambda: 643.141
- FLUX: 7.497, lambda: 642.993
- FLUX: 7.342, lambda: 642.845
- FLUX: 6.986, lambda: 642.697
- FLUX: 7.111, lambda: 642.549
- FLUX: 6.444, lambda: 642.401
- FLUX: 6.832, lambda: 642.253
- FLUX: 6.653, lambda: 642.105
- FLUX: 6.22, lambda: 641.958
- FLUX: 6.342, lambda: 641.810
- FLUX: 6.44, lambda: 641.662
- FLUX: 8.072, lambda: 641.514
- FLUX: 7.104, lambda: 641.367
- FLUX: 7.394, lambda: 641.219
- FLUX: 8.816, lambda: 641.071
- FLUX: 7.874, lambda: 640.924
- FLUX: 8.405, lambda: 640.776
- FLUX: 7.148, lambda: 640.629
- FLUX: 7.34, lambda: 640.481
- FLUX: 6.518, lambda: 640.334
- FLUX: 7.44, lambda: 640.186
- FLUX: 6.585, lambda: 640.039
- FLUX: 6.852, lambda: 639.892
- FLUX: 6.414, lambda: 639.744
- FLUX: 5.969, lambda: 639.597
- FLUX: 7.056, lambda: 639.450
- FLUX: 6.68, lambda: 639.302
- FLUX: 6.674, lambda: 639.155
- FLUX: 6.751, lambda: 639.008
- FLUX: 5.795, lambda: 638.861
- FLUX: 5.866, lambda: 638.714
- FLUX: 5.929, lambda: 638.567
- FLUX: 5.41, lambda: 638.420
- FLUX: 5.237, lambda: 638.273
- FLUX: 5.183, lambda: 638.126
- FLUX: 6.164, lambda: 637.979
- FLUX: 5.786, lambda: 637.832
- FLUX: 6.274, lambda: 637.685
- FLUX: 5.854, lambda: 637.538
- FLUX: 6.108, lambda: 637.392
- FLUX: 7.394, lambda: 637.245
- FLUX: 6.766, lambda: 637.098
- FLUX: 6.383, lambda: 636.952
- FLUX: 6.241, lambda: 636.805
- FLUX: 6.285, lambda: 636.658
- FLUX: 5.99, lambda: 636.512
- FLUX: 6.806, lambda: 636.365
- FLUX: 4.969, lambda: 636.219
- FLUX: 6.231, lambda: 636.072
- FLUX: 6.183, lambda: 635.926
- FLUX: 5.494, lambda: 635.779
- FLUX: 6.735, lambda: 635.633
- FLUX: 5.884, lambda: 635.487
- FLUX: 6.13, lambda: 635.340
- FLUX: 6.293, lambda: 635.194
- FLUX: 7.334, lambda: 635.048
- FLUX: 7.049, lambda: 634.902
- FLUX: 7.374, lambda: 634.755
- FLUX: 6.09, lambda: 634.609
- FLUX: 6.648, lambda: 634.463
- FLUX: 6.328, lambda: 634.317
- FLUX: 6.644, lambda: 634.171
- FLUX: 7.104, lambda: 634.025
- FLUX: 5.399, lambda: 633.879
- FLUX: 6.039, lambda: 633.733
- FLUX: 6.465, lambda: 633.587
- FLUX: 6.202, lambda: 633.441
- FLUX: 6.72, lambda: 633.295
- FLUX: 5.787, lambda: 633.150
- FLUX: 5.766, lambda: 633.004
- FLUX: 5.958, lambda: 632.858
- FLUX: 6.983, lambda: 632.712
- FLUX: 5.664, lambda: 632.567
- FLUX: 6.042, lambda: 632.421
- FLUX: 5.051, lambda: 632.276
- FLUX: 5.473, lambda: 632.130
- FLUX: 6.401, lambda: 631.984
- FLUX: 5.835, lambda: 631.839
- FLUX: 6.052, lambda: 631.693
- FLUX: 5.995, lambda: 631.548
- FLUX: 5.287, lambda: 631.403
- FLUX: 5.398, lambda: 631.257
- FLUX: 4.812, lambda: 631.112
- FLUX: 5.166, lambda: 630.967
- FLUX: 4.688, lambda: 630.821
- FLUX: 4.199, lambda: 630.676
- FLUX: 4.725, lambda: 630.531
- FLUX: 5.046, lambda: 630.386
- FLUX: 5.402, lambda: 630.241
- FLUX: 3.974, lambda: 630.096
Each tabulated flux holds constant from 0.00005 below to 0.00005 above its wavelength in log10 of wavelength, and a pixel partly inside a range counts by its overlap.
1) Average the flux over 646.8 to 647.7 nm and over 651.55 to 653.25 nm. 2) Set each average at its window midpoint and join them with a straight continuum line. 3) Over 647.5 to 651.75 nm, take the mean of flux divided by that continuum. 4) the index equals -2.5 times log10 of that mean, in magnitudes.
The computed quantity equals 0.088 mag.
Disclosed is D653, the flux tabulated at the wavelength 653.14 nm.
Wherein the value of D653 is 9.178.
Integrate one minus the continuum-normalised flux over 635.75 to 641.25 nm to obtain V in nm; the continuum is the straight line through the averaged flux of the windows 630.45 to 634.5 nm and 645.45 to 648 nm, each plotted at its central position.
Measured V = 0.32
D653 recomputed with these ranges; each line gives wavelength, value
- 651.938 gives 10.52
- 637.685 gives 6.274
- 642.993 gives 7.497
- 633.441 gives 6.202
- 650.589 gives 8.837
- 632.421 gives 6.042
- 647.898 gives 7.926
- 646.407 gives 7.432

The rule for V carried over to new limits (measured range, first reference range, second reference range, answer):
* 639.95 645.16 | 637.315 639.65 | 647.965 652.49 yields -0.381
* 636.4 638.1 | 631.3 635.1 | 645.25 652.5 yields 0.125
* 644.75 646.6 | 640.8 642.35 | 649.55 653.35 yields 0.088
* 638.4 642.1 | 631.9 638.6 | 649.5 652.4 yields 0.081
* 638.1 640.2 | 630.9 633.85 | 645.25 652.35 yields 0.201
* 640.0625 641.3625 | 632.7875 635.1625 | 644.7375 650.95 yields -0.051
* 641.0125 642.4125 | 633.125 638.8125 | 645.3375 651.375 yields 0.024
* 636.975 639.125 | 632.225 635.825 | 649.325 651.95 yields 0.247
